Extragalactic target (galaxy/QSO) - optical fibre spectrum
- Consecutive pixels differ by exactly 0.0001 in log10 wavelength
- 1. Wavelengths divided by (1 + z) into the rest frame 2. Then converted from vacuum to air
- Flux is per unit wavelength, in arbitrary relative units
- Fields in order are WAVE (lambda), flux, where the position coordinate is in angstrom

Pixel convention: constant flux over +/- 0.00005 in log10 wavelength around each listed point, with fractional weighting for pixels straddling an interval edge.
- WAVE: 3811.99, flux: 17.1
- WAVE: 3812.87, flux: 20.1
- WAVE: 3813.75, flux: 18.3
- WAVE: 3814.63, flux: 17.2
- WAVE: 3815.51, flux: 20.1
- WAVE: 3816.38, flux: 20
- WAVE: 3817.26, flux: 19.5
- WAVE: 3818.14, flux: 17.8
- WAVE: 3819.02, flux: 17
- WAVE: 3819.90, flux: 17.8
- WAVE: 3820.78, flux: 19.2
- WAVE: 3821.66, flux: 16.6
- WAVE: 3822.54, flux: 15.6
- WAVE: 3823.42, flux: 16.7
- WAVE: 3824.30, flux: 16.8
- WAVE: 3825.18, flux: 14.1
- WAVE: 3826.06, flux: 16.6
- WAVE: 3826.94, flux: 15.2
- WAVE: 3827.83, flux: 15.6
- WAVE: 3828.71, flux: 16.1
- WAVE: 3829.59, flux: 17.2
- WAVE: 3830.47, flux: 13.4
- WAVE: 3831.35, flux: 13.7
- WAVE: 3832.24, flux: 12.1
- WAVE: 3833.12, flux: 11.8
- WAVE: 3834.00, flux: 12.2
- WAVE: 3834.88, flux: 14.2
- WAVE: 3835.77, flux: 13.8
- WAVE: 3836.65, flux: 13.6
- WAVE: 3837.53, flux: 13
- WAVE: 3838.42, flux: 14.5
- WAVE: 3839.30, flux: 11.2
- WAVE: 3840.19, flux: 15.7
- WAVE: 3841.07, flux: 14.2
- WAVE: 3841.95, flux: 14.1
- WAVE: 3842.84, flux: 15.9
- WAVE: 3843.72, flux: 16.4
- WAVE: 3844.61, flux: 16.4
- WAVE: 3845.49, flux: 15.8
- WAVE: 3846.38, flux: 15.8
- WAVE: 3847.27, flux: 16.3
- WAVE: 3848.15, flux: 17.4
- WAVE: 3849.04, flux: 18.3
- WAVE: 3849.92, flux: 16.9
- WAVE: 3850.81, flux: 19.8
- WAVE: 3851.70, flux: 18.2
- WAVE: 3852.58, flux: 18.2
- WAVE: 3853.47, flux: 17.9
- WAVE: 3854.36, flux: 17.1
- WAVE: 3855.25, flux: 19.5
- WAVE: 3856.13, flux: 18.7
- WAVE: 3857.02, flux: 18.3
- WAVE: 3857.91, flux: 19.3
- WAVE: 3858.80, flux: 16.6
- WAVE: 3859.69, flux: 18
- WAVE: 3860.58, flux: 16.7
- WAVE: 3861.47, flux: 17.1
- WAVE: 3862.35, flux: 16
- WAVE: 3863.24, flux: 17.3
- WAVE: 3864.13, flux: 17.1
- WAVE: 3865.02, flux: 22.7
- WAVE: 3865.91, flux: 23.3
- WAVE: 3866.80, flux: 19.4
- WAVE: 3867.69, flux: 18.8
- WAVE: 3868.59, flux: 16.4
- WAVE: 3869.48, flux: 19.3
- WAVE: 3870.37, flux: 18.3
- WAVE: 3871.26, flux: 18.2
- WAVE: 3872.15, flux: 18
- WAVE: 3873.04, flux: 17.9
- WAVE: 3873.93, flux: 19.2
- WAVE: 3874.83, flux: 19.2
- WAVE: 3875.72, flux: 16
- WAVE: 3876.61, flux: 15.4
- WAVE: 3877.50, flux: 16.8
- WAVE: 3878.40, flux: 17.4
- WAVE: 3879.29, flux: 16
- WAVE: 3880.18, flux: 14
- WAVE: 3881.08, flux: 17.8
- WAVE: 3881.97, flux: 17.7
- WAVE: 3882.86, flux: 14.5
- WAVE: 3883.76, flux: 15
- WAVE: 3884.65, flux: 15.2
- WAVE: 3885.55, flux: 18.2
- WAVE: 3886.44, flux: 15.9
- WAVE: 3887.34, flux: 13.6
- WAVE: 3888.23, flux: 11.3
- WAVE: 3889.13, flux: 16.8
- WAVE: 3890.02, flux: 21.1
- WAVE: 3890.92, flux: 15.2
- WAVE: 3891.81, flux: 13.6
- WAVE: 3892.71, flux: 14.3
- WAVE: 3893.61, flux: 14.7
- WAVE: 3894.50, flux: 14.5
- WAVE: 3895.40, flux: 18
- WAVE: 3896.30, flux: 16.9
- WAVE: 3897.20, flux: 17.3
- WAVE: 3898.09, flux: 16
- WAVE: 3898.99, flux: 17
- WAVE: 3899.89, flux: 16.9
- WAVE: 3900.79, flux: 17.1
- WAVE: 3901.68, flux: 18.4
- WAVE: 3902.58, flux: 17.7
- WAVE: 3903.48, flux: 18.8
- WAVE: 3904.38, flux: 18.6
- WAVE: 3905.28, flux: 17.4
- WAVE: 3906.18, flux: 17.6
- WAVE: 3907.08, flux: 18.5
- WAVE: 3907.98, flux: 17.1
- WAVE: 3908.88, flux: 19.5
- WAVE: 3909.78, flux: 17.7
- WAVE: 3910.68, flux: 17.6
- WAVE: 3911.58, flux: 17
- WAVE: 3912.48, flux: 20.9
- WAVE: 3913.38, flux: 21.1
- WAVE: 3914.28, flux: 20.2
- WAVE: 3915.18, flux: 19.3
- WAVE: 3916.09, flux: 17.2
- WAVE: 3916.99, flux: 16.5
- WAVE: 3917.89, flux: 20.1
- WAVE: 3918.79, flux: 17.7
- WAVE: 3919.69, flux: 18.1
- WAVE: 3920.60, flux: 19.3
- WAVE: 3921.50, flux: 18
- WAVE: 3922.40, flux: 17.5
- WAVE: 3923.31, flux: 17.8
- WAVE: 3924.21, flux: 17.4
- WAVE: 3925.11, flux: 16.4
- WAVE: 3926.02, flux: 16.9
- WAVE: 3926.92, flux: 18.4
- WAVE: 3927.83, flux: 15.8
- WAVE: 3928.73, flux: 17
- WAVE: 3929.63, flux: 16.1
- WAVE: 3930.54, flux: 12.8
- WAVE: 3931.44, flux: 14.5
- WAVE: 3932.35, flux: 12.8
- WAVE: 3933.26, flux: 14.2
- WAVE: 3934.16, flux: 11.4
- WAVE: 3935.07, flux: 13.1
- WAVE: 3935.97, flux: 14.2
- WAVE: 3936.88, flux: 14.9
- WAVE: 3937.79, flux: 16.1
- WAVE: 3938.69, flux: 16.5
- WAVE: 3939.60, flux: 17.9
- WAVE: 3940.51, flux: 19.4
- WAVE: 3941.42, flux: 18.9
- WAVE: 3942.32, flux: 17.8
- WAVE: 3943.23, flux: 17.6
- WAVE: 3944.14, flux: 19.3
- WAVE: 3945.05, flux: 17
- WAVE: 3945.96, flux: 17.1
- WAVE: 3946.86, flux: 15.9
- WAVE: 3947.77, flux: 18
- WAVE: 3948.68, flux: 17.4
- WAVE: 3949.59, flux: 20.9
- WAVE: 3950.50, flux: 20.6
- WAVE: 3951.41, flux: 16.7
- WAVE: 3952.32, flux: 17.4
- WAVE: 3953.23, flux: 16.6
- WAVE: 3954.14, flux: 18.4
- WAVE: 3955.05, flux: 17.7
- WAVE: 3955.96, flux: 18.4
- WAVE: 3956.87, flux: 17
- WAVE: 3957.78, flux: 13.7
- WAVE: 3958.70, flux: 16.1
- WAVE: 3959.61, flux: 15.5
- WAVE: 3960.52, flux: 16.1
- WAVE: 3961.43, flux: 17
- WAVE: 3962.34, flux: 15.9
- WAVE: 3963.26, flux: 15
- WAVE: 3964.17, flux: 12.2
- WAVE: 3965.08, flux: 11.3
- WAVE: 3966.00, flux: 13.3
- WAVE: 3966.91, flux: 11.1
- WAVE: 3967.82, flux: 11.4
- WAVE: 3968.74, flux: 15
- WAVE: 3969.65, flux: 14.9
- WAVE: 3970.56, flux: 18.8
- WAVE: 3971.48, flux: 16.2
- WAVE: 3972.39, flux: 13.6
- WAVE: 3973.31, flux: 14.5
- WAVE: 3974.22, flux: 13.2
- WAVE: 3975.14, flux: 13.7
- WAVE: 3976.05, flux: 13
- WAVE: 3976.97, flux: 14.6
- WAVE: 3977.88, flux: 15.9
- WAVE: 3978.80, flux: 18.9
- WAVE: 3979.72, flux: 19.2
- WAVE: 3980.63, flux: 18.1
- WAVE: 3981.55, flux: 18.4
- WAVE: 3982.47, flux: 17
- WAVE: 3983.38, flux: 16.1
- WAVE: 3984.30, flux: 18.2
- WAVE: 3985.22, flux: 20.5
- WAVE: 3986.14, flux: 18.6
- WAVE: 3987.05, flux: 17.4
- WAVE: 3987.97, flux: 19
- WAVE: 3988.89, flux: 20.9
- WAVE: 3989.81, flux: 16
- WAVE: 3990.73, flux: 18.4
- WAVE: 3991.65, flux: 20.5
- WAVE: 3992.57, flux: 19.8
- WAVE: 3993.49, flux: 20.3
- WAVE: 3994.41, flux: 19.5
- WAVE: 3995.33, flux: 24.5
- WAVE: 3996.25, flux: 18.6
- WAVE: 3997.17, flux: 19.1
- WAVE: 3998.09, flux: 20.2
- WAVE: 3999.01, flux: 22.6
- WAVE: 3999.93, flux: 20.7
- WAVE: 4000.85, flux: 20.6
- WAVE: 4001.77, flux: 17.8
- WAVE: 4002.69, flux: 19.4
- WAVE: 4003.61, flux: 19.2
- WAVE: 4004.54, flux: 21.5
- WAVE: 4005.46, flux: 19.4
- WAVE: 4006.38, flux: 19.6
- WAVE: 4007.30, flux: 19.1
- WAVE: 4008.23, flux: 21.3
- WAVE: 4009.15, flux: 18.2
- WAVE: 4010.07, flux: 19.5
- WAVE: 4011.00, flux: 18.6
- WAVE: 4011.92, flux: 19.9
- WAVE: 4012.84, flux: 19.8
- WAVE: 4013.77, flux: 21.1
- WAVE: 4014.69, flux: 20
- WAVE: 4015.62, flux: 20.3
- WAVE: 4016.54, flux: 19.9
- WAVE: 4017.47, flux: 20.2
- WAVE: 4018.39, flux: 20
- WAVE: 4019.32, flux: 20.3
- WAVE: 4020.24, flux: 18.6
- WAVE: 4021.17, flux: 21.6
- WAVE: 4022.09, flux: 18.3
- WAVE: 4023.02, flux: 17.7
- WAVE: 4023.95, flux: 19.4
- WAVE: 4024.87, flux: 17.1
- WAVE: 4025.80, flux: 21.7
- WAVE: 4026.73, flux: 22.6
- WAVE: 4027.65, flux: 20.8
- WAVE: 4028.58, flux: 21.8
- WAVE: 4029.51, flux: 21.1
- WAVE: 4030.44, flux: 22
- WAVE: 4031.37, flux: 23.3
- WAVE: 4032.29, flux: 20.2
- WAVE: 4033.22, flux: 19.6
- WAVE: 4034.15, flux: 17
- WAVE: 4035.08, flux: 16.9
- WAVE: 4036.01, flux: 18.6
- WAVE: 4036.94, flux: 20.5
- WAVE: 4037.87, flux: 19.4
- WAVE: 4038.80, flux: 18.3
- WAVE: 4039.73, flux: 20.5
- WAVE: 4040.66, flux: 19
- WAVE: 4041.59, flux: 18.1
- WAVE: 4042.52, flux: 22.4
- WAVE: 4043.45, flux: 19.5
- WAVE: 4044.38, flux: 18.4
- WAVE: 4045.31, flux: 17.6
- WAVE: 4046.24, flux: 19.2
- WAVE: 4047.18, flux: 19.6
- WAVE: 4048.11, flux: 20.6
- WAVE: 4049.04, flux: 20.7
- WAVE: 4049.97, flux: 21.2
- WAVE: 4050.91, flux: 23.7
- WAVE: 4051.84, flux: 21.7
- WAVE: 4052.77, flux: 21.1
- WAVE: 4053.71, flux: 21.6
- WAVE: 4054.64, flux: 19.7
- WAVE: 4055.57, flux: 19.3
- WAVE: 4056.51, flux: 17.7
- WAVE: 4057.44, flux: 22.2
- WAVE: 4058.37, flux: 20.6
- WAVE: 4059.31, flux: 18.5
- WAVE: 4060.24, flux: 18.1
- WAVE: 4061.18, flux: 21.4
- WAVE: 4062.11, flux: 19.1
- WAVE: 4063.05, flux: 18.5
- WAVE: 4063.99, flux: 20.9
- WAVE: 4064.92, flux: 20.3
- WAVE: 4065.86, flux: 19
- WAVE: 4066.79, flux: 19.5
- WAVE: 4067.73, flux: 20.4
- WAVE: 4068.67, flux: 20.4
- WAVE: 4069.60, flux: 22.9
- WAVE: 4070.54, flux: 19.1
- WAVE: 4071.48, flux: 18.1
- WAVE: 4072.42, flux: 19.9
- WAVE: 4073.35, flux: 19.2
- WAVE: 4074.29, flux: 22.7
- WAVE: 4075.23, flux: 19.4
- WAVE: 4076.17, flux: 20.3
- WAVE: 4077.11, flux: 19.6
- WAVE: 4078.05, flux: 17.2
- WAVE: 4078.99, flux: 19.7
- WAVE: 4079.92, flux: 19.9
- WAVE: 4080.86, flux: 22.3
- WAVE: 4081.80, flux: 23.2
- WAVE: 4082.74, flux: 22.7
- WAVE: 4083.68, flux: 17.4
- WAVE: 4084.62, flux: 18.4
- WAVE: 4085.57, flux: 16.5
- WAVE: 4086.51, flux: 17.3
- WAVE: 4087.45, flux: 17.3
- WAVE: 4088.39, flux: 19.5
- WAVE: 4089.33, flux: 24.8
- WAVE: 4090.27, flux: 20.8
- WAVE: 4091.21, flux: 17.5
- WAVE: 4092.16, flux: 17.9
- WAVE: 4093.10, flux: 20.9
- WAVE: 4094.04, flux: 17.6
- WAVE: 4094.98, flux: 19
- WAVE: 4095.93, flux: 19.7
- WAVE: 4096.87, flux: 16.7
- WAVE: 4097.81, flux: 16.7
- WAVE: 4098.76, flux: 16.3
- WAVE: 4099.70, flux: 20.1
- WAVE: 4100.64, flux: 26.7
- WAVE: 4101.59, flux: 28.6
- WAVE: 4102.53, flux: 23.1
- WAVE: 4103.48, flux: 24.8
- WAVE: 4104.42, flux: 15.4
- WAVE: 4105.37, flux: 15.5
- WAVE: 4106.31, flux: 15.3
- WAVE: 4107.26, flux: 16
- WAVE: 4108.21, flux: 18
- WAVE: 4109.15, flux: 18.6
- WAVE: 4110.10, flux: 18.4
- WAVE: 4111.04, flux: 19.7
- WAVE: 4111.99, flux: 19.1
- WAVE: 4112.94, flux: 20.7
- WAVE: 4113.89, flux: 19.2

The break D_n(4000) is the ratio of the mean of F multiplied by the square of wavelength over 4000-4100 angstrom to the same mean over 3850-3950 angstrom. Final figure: 1.2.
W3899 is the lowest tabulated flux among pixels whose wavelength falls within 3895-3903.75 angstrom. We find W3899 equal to 16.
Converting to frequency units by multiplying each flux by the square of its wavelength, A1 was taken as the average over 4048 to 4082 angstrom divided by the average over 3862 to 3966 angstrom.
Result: 1.29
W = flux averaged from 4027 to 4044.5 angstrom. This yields 19.9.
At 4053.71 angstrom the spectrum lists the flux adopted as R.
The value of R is 21.6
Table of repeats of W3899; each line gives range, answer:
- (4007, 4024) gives 17.7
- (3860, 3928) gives 11.3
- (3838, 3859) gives 11.2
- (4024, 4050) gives 16.9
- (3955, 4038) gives 11.1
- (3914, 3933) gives 12.8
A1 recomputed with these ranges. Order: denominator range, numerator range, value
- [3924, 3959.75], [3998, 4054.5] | 1.26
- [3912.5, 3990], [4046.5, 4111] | 1.27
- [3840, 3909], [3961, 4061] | 1.18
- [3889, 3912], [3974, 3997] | 1.10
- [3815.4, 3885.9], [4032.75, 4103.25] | 1.33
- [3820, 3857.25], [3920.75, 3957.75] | 1.12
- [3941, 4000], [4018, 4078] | 1.21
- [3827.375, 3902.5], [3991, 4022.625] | 1.30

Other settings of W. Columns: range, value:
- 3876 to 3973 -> 16.6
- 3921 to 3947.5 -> 16.3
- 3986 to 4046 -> 19.8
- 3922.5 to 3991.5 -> 16.4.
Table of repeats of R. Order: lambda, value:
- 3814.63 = 17.2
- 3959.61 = 15.5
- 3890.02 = 21.1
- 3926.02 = 16.9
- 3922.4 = 17.5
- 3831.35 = 13.7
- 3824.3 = 16.8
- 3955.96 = 18.4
